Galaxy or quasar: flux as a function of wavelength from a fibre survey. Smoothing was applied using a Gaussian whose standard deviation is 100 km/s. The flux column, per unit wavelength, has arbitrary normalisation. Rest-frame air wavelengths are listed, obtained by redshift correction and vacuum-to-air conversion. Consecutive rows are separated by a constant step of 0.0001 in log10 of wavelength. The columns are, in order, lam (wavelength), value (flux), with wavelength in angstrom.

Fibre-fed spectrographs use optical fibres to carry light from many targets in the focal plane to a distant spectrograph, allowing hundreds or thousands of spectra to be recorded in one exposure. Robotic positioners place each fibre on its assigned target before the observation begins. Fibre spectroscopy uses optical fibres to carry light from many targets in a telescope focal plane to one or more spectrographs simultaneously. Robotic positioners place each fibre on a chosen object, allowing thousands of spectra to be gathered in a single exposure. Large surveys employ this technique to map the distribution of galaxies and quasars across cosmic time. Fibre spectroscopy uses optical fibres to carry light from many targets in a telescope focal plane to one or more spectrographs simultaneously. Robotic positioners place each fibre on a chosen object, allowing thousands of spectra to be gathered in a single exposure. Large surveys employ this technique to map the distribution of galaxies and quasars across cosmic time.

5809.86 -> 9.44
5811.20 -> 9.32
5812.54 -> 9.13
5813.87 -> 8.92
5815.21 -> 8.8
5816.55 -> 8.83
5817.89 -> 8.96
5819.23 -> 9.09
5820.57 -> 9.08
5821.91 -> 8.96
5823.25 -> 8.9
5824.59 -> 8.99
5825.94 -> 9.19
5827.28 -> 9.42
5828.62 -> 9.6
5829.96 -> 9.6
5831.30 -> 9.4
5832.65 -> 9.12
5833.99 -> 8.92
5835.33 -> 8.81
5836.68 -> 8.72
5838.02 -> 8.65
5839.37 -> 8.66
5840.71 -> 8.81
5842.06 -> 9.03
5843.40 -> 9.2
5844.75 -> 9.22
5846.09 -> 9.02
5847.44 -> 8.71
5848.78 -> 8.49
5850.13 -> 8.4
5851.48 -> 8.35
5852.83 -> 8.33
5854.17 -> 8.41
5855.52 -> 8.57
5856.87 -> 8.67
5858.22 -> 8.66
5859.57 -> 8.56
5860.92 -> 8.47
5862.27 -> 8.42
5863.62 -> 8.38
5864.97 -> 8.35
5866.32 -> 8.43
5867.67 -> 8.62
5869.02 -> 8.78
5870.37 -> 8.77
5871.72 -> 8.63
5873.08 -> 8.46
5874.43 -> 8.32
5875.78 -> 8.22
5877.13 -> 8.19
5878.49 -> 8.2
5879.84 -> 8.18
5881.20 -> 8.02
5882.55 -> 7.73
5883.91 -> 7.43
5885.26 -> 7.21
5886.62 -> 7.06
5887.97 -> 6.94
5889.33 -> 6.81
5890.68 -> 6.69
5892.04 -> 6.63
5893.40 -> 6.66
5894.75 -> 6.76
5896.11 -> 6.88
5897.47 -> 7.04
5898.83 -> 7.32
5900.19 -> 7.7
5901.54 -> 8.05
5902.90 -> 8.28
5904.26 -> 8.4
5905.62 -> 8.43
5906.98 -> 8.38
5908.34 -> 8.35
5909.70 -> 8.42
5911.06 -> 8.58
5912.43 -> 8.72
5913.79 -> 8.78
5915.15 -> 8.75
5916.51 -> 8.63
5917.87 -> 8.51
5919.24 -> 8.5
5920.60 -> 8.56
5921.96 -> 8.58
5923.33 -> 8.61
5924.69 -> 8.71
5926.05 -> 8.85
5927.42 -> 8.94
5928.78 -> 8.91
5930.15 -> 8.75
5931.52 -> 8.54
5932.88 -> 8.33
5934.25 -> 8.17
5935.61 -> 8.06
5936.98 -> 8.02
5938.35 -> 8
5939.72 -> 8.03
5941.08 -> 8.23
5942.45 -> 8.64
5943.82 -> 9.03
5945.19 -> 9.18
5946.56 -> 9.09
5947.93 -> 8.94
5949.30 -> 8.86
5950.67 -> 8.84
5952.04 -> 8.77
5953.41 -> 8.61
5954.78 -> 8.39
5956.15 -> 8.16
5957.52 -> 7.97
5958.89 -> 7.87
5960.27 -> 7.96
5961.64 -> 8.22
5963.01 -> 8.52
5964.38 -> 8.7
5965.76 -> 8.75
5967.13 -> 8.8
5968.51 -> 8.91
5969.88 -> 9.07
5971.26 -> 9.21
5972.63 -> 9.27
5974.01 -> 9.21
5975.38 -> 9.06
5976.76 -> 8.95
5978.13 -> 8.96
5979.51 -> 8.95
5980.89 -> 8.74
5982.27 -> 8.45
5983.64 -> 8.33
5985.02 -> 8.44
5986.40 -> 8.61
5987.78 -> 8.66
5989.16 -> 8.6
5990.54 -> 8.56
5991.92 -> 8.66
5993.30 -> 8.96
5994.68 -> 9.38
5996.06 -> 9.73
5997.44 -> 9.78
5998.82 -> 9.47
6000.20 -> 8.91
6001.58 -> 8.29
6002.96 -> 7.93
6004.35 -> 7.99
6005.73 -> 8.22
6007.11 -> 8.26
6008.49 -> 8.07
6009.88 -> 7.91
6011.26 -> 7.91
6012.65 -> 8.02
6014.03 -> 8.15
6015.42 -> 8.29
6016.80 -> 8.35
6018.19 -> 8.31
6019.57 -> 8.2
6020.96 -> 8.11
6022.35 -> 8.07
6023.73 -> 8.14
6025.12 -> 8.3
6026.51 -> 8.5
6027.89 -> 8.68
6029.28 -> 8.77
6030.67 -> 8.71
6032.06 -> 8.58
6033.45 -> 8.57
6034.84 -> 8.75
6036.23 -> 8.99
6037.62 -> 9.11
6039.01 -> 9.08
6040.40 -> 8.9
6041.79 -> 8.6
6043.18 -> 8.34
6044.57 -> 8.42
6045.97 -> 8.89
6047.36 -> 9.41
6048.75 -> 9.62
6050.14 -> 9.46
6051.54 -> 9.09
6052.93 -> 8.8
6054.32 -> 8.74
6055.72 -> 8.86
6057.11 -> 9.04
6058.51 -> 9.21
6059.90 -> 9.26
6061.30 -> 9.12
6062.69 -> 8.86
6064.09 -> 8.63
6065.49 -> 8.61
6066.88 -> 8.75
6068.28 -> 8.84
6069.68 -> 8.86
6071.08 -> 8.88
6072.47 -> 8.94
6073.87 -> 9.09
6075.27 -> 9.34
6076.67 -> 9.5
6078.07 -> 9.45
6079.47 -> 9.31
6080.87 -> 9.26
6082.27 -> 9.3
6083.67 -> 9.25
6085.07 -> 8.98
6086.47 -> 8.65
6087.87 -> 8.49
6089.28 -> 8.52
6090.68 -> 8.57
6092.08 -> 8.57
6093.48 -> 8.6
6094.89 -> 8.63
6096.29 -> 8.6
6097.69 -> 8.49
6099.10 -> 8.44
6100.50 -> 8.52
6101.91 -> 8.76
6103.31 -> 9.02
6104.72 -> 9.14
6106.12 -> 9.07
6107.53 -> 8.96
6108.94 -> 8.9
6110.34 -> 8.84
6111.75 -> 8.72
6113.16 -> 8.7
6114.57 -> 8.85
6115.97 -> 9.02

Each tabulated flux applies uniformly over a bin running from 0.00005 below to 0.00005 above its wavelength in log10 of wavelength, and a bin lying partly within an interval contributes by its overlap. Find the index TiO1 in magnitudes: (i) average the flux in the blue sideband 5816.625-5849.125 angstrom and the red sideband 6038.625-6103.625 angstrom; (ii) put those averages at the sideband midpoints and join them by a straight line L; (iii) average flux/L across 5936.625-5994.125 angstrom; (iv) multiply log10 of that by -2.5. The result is 0.038 mag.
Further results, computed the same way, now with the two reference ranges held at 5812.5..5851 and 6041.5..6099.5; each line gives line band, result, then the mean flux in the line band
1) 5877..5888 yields 0.17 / 7.68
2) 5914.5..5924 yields 0.05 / 8.59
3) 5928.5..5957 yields 0.05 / 8.54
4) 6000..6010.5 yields 0.10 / 8.17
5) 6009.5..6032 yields 0.08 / 8.29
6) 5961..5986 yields 0.02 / 8.81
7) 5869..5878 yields 0.06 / 8.45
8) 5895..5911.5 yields 0.13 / 7.95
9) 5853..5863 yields 0.06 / 8.53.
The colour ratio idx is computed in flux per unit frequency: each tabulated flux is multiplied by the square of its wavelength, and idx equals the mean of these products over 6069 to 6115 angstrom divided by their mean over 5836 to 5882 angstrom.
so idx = 1.1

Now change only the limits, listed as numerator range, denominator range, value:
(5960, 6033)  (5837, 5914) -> 1.10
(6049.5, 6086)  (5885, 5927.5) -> 1.20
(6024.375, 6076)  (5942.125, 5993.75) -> 1.05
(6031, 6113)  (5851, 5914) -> 1.18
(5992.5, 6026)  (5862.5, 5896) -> 1.13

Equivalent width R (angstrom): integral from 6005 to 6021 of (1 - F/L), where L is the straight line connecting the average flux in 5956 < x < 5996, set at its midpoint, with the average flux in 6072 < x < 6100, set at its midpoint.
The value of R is 1.1 angstrom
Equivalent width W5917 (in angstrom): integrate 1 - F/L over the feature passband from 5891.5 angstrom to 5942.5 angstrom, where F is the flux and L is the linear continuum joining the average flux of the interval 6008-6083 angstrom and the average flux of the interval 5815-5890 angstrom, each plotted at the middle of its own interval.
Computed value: 2.5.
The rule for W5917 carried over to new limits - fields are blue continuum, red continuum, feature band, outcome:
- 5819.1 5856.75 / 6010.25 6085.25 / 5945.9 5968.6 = 0.8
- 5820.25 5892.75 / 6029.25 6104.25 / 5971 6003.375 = -0.6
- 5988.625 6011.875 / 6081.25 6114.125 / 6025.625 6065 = -0.9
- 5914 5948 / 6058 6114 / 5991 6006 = -0.3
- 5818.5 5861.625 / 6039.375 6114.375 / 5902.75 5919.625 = 0.7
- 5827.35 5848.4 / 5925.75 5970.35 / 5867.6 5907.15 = 4.8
